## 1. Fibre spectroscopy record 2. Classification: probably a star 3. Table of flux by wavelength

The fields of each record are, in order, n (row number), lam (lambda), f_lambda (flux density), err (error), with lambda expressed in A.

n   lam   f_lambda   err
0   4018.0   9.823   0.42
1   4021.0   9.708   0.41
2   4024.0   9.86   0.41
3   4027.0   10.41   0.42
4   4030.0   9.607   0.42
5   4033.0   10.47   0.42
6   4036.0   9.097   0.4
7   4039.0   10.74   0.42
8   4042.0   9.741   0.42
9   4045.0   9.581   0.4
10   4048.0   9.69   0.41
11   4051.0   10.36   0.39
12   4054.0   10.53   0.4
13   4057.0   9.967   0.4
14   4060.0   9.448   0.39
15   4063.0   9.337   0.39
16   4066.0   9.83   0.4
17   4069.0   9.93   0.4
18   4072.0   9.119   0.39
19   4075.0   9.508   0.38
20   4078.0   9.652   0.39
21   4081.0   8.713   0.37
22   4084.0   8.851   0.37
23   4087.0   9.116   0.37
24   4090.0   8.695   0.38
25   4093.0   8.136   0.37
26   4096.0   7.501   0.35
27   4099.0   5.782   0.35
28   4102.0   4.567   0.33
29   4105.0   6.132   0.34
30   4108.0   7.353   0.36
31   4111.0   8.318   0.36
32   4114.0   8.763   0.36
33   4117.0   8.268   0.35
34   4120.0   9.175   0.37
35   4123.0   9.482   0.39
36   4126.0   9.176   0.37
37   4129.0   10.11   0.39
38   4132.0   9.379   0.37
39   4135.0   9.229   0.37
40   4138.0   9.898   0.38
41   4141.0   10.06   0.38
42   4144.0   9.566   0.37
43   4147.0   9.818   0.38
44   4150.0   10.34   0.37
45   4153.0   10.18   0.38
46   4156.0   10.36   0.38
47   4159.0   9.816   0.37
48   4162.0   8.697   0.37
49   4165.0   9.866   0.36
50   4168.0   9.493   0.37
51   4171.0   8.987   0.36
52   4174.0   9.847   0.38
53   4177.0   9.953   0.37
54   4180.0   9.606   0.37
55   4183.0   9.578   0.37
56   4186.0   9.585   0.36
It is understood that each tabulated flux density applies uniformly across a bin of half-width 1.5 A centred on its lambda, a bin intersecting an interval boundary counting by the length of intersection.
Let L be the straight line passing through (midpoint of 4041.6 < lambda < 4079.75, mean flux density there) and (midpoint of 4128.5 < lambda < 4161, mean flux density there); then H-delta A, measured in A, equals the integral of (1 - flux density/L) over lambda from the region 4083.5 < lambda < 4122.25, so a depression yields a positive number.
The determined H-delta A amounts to 8.1 A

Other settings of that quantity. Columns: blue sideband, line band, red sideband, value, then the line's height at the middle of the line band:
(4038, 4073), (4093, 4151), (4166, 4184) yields 6.9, 9.7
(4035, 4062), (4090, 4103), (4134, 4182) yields 4.0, 9.83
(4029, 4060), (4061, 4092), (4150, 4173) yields 2.0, 9.88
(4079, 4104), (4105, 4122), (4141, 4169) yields 0.4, 8.42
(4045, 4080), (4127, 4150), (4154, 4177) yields -0.2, 9.65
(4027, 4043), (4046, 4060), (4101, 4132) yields -0.6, 9.6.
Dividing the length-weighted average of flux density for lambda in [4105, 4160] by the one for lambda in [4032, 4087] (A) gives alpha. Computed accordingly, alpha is 1.0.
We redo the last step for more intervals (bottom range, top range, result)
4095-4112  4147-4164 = 1.51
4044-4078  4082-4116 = 0.78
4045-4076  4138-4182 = 1.00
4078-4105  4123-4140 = 1.24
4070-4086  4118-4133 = 1.03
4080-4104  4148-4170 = 1.29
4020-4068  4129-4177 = 0.98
